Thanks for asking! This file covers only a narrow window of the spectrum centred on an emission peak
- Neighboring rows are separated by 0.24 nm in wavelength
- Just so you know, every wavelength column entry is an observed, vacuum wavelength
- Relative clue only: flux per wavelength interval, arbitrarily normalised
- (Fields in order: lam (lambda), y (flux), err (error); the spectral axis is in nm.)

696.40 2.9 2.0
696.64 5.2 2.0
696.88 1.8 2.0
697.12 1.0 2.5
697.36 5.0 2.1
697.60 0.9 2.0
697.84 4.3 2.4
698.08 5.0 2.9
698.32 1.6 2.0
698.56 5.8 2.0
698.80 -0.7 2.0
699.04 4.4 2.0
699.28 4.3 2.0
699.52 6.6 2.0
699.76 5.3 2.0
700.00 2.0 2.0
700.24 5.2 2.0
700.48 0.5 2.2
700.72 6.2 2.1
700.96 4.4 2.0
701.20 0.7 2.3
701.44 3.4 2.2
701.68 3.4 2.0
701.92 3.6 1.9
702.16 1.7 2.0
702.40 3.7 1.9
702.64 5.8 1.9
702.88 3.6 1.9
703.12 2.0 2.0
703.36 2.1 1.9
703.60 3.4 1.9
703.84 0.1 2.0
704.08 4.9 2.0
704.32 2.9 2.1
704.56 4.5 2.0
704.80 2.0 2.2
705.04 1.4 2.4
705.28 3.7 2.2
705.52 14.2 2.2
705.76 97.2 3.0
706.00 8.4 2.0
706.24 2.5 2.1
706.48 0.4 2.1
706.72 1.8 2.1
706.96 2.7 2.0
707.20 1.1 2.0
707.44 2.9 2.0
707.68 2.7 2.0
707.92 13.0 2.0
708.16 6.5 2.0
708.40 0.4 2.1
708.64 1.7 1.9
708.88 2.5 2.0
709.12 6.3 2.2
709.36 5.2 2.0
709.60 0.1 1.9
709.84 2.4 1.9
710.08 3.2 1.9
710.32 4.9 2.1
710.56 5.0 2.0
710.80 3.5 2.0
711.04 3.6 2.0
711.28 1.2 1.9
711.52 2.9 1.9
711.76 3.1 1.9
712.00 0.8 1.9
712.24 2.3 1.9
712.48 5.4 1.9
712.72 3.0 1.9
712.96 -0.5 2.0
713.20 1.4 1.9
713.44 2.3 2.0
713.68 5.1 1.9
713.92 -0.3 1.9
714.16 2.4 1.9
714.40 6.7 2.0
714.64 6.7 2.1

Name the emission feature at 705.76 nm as H-alpha 6563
